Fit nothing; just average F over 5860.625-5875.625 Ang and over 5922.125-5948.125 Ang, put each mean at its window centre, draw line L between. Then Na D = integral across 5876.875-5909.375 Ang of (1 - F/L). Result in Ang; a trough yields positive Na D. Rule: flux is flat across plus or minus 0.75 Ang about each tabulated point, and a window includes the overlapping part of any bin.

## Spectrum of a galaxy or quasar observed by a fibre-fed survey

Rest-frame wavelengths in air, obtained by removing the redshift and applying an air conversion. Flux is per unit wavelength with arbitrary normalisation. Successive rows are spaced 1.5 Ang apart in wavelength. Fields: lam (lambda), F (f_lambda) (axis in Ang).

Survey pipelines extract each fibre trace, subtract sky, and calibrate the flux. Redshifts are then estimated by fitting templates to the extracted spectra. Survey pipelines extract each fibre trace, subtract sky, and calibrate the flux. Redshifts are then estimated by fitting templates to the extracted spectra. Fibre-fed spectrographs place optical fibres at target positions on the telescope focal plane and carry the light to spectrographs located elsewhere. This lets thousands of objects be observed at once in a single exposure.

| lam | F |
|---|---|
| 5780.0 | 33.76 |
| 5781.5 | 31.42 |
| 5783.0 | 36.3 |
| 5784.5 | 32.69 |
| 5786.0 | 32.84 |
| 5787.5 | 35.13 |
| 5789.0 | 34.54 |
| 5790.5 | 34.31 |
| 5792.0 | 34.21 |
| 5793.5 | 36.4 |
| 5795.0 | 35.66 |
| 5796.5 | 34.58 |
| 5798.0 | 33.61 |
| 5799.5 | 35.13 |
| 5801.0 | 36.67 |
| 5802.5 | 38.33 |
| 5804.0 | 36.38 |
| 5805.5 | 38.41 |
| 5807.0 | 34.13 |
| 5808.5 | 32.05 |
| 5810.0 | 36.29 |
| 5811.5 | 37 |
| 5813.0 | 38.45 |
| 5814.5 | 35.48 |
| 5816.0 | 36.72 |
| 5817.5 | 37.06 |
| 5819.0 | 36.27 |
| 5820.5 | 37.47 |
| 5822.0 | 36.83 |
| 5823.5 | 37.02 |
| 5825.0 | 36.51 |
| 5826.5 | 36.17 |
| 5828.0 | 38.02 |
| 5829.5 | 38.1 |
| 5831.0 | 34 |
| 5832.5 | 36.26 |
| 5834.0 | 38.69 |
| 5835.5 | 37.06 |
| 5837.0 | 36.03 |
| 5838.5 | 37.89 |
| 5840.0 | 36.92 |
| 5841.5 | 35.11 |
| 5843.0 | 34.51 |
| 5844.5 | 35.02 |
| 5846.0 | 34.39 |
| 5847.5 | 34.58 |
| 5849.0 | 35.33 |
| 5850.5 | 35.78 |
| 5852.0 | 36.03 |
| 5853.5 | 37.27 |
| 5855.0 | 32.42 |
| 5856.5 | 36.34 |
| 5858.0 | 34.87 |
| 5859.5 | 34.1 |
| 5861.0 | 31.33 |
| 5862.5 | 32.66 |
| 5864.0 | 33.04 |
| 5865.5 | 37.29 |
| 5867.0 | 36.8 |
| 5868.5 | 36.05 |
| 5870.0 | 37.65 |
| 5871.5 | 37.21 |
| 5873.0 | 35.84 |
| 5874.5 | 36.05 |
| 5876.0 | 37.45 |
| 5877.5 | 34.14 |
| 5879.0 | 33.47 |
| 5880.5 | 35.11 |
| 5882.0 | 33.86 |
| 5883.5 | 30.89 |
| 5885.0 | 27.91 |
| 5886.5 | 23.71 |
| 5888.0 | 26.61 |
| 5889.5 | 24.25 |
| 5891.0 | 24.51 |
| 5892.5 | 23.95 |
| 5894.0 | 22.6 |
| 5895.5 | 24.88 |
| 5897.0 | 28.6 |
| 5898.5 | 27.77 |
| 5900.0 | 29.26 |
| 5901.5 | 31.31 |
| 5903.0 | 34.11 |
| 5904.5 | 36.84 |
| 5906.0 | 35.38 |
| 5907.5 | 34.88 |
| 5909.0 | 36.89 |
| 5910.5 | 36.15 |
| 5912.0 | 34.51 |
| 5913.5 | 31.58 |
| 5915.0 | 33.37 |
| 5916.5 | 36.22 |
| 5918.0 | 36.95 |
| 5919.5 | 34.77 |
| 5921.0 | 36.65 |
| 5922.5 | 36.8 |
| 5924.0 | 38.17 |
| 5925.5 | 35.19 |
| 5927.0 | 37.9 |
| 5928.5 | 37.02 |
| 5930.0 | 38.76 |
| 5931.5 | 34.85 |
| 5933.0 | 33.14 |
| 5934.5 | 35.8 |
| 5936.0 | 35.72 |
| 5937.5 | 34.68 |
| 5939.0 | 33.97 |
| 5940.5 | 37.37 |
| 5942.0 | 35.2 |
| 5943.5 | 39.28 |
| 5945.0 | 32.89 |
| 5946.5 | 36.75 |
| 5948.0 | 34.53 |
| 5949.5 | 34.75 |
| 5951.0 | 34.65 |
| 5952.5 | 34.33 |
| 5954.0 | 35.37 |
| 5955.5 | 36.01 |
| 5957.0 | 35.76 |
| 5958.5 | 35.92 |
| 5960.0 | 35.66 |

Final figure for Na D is 5.3 Ang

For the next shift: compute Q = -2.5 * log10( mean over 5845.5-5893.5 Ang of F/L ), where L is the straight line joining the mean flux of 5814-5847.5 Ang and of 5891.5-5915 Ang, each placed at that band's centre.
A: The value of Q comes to 0.02 mag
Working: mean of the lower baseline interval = 36.4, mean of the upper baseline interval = 31.2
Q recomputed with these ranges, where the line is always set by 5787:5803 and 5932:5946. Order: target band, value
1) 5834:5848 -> -0.02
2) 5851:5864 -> 0.03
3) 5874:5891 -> 0.15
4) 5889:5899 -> 0.37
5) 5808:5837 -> -0.04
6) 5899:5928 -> 0.01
